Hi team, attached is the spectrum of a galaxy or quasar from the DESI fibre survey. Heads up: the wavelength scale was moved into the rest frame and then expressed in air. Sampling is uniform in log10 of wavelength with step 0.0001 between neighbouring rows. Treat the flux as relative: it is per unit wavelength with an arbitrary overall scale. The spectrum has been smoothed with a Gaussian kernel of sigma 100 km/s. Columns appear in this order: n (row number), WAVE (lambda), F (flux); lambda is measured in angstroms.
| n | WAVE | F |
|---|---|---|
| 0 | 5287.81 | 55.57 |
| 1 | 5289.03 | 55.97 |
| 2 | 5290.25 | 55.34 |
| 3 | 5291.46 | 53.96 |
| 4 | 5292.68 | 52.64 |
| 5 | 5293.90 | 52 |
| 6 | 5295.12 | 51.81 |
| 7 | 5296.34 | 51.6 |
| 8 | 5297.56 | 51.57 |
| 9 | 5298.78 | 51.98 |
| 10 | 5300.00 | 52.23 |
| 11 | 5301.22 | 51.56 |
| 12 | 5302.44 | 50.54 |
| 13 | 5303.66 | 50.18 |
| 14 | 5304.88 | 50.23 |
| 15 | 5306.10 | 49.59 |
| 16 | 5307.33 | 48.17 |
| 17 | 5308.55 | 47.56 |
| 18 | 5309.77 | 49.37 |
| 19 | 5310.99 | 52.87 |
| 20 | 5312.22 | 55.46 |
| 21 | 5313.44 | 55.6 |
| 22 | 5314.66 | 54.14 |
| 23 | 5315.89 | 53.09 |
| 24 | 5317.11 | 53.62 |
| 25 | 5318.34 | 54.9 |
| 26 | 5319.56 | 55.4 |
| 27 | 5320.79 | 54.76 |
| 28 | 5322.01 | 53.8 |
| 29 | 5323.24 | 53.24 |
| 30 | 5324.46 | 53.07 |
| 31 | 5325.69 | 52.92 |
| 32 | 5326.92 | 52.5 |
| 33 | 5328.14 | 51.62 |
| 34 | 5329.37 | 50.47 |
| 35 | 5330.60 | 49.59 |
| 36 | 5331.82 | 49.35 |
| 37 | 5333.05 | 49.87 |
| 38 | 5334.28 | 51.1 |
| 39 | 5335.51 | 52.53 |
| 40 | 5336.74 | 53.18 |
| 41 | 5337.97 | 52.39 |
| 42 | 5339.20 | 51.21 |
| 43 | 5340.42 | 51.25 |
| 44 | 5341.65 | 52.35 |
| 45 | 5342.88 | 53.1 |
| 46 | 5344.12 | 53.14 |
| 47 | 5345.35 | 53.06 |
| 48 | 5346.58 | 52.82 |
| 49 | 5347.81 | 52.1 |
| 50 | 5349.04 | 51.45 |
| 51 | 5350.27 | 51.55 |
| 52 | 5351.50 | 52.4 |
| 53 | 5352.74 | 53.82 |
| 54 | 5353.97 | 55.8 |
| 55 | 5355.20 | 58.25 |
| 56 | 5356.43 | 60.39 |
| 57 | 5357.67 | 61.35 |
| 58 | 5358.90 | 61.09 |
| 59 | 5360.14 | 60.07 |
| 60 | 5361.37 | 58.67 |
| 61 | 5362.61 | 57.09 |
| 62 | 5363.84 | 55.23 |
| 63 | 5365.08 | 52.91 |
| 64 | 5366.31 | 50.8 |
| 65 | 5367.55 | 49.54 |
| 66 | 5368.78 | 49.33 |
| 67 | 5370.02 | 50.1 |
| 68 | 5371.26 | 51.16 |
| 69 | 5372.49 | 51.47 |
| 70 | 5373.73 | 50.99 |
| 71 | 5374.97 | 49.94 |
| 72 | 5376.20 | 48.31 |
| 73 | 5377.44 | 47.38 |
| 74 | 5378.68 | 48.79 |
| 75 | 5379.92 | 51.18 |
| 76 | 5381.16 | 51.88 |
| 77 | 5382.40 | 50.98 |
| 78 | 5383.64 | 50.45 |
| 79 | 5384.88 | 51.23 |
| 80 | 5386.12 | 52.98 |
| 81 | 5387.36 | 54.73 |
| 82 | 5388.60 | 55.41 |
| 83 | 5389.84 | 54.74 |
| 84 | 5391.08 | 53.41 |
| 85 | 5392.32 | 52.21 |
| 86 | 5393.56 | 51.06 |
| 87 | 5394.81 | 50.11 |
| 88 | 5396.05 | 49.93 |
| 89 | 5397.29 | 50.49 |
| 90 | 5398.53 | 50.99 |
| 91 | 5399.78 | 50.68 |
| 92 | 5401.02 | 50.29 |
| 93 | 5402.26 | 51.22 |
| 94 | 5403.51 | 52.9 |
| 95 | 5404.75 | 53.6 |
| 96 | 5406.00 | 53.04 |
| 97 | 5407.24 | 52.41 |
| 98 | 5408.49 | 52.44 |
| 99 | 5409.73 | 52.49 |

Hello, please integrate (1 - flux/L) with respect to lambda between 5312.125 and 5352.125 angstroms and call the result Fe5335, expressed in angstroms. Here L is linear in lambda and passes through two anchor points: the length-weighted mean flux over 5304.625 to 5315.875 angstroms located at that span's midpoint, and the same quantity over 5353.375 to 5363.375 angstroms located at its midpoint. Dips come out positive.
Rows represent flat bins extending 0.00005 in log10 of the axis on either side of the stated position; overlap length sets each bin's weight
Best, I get 1.7 angstroms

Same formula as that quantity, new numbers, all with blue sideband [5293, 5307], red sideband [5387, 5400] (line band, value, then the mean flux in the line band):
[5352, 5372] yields -1.3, 55.3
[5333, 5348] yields -0.2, 52.2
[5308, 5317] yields -0.2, 52.7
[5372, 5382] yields 0.4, 50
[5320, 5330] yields -0.3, 52.8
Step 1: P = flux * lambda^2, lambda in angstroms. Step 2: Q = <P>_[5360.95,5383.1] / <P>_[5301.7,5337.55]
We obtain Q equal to 1.01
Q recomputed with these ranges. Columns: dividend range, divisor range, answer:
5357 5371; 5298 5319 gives 1.08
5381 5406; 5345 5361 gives 0.95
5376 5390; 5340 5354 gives 0.99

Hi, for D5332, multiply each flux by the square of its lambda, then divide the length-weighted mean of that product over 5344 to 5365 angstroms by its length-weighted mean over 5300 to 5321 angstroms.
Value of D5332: 1.09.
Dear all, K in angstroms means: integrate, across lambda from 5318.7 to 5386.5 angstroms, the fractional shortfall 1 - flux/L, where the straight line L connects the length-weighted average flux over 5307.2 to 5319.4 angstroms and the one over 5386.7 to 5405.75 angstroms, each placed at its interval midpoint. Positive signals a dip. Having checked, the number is -0.4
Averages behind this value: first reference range 52.8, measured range 52.8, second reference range 52.1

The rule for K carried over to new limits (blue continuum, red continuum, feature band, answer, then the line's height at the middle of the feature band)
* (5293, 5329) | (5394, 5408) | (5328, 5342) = 0.2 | 52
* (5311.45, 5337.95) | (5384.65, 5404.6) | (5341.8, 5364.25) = -1.3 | 52.5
